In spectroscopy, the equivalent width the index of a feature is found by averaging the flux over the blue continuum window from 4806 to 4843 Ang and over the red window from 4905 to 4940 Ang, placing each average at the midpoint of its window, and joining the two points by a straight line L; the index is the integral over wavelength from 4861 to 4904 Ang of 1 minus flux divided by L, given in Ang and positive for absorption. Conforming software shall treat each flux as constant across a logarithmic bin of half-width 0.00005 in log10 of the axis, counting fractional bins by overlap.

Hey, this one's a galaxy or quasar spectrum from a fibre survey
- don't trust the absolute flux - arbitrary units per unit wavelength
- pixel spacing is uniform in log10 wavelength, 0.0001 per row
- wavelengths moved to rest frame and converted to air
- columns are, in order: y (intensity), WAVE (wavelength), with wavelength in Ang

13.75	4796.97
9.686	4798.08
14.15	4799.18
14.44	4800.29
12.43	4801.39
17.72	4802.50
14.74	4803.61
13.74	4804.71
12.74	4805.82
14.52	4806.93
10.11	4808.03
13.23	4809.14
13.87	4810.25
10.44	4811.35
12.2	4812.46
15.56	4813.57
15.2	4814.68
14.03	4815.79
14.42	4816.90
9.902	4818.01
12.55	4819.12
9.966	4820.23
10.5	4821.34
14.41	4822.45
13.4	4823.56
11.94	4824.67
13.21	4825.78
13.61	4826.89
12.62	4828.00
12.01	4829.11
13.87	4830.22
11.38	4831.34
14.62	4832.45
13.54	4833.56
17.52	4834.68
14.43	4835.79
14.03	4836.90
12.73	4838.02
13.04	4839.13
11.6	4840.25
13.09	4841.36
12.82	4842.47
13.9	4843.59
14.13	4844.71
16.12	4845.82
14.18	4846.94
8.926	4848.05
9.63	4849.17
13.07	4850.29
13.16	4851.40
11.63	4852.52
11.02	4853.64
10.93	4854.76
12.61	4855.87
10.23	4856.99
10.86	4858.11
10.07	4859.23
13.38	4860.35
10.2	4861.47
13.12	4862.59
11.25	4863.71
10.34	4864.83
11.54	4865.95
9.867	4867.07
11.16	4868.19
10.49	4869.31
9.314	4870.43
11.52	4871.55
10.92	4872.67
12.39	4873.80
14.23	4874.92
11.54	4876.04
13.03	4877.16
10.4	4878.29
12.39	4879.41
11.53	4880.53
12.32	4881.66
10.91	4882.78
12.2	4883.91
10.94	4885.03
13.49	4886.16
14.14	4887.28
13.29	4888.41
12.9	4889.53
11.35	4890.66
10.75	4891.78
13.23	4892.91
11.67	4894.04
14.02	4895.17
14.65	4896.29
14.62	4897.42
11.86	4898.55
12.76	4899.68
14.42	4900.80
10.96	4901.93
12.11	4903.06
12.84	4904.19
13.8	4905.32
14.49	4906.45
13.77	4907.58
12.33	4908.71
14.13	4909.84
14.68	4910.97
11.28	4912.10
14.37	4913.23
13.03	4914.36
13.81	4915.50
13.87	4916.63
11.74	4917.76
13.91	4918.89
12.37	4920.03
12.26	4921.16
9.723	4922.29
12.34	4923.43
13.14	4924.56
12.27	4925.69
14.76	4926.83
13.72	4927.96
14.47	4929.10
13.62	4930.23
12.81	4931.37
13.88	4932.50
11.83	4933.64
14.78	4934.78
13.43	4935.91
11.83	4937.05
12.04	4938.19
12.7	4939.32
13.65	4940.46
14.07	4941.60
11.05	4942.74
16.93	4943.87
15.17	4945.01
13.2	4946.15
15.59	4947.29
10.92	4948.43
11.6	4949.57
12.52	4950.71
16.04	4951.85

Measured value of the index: 3.4 Ang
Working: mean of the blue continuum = 13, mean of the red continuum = 13.1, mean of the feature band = 12.1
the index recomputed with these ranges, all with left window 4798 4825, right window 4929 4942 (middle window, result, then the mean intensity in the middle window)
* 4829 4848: -0.7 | 13.6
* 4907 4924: 0.4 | 12.9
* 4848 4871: 3.5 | 11.1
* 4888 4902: 0.3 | 12.9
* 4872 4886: 1.3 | 11.9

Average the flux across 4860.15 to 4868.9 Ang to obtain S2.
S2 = 11.3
